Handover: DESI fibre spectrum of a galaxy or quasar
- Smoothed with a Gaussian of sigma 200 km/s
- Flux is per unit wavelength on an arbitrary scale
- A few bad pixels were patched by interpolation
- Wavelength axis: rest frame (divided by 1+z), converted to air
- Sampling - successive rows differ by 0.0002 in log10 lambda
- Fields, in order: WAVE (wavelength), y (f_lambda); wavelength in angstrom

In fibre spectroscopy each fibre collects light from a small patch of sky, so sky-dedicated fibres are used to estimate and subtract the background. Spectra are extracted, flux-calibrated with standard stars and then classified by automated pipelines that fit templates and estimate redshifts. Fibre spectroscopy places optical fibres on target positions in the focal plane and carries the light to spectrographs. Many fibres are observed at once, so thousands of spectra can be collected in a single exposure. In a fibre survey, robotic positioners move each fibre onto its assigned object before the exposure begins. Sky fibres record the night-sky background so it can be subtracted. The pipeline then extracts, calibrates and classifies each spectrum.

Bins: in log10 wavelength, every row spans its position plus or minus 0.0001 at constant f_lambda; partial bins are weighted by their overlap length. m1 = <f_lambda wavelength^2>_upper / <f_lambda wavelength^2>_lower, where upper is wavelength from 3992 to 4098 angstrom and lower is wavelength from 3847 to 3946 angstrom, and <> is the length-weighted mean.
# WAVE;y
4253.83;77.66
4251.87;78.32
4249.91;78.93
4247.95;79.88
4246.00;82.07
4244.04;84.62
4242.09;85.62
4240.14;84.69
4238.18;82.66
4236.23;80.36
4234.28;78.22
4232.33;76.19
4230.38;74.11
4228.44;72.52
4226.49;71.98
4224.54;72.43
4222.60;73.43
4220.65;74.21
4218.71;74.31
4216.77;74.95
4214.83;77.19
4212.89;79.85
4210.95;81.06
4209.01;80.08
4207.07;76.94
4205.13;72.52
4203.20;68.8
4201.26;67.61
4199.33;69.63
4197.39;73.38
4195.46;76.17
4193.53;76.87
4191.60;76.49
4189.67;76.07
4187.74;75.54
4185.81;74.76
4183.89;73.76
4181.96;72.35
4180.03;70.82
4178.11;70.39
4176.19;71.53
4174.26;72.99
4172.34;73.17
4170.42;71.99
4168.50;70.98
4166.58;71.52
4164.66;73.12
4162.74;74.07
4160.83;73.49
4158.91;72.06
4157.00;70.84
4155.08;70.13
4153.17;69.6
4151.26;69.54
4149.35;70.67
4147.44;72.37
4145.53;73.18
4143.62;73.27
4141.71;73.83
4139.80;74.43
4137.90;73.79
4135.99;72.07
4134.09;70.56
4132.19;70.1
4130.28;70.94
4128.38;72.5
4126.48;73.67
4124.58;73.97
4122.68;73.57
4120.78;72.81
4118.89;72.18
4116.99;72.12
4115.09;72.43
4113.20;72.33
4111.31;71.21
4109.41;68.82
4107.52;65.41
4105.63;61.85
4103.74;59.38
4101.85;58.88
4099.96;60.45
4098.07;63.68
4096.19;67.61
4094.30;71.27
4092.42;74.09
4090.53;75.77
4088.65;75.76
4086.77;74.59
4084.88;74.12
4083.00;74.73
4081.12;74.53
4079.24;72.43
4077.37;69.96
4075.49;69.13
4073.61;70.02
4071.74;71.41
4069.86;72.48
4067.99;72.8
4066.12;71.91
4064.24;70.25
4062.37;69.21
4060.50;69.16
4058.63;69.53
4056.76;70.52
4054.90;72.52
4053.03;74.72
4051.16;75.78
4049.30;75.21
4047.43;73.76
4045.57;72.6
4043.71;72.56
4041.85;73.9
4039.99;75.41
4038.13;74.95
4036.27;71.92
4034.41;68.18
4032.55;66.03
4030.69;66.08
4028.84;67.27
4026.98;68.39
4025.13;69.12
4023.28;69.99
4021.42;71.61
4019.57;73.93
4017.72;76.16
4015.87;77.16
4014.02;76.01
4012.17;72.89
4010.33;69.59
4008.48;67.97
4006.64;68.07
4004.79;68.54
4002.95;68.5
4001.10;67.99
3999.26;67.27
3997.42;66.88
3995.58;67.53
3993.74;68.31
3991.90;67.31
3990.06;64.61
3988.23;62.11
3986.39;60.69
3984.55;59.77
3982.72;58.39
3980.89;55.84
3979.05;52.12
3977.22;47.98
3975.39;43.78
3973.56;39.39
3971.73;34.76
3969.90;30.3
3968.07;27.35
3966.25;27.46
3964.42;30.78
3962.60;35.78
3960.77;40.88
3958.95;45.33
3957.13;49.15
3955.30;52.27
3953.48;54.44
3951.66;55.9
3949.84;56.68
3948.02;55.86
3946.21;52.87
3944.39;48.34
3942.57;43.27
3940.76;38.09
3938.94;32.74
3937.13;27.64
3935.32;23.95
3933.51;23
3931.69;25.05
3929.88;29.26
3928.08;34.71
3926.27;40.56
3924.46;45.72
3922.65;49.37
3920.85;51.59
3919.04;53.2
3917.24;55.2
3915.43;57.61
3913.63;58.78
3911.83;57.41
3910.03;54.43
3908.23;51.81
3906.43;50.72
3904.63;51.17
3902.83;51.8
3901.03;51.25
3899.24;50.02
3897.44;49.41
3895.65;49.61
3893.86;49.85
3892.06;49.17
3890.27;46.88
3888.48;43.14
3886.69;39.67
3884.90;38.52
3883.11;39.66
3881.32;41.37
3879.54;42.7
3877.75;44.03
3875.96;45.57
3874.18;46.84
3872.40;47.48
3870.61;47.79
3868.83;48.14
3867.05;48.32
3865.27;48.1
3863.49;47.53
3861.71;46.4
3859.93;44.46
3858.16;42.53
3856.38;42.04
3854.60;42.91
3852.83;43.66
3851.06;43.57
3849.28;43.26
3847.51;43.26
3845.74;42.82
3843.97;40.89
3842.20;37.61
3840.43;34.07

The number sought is 1.7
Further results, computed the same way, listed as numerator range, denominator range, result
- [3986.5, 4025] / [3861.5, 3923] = 1.51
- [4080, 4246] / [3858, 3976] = 1.86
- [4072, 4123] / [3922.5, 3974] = 1.90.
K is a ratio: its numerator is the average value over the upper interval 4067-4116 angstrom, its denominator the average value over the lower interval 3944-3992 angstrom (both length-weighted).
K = 1.4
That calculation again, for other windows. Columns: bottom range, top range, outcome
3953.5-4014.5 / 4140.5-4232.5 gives 1.34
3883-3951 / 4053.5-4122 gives 1.54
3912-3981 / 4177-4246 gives 1.77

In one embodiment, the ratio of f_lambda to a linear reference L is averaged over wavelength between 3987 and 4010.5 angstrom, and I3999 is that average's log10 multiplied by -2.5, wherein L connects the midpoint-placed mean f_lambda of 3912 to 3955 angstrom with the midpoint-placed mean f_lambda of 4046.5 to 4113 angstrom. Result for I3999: -0.20 mag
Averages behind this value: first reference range 44.4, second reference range 70.4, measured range 67.1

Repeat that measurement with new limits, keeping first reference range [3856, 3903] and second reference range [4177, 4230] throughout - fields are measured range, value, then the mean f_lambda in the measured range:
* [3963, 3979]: 0.44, 36.2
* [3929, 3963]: 0.24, 41.7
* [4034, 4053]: -0.22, 73.6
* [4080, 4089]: -0.17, 74.6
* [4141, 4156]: -0.03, 71.6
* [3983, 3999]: -0.16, 64.5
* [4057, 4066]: -0.13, 69.8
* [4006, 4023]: -0.25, 72.6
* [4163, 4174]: -0.02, 72.3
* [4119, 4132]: -0.08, 72.7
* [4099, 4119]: -0.01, 66.6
